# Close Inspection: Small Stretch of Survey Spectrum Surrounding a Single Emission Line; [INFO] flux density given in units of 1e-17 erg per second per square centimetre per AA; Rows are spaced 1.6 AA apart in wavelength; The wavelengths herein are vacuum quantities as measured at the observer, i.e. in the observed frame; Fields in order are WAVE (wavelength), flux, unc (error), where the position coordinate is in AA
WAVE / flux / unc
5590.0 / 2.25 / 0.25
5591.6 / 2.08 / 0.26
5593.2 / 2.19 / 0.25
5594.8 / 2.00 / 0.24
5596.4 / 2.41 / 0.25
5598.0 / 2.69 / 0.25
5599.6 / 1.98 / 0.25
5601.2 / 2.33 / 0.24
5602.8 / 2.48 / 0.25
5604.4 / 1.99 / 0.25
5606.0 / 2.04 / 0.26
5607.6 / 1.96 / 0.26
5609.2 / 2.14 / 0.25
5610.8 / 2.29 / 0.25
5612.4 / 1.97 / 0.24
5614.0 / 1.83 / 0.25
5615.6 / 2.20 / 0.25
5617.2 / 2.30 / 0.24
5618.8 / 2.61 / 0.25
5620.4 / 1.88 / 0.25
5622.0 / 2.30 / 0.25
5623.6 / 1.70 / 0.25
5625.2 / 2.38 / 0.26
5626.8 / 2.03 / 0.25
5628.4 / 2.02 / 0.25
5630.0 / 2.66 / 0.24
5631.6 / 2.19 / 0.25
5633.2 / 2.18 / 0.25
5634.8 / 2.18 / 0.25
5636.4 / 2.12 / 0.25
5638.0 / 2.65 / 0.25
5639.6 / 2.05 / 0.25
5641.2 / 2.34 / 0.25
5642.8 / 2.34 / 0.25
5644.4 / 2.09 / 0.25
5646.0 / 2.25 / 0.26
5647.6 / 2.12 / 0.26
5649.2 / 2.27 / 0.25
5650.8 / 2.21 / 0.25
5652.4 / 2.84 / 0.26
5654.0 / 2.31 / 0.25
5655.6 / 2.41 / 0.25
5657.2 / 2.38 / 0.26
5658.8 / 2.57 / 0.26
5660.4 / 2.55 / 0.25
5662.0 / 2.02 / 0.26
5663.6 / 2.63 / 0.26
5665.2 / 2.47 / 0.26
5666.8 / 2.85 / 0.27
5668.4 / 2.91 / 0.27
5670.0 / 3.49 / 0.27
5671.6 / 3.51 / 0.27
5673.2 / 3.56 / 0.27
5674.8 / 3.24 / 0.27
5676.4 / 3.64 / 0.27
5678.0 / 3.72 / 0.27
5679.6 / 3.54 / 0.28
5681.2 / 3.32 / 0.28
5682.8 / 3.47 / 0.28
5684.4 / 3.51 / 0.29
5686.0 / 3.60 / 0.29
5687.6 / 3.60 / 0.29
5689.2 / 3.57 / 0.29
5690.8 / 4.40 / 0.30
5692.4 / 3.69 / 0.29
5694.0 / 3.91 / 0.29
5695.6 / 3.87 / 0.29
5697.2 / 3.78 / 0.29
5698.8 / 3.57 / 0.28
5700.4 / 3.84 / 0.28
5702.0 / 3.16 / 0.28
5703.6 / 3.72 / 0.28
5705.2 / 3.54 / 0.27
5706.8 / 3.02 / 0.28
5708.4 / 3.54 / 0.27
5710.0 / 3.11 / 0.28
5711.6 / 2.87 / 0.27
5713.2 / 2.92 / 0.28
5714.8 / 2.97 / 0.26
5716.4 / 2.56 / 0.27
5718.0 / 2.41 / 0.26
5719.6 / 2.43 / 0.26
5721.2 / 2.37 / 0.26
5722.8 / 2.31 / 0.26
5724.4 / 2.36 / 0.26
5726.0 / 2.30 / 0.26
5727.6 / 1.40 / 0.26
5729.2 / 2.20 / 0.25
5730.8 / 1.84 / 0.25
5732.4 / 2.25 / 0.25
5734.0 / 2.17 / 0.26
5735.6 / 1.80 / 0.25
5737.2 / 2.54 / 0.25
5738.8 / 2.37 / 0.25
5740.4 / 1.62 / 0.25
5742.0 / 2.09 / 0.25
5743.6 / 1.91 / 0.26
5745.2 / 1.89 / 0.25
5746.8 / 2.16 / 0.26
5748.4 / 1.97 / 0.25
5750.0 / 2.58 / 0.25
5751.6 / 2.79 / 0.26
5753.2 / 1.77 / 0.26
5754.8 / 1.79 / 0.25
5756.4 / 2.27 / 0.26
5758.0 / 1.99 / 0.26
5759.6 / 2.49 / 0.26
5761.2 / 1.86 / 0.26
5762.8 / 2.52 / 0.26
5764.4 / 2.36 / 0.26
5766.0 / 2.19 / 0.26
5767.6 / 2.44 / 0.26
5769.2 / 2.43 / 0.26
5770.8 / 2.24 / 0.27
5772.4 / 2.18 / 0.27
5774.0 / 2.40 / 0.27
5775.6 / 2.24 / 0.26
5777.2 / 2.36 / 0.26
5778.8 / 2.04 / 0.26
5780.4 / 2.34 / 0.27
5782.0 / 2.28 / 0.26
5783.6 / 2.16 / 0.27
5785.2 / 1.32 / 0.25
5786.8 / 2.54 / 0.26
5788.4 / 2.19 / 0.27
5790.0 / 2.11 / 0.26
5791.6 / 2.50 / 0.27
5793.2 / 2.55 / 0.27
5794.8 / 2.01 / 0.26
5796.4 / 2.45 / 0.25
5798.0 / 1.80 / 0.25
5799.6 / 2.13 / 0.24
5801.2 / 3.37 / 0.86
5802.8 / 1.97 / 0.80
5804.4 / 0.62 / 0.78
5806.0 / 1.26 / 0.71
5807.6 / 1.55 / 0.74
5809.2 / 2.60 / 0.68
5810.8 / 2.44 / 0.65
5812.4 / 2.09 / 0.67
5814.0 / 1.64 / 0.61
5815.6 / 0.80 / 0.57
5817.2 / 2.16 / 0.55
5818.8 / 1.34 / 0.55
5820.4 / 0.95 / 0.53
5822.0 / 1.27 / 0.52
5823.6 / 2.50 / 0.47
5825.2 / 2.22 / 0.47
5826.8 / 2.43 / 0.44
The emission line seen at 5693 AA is Mg II 2798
